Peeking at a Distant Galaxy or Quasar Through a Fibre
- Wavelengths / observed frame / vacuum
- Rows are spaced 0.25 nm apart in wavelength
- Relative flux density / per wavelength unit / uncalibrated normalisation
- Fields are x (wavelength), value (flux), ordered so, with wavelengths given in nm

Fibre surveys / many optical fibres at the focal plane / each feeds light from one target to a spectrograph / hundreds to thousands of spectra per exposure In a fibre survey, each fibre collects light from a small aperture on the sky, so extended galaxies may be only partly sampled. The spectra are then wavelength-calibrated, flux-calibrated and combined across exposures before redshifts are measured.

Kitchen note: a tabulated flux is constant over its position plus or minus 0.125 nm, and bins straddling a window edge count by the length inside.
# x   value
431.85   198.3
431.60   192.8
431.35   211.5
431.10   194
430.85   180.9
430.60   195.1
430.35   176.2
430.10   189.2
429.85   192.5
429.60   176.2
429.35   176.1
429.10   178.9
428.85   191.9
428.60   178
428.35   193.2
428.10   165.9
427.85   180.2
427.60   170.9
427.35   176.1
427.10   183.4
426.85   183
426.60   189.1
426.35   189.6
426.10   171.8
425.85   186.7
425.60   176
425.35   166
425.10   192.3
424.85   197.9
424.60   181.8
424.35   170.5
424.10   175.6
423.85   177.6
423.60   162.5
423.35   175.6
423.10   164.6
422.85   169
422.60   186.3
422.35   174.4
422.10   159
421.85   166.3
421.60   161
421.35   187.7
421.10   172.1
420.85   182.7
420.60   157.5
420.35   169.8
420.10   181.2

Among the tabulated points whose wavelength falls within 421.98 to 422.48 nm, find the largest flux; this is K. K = 174.4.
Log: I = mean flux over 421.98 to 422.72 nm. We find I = 173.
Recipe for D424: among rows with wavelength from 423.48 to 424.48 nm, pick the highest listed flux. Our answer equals 177.6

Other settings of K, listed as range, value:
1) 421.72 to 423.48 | 186.3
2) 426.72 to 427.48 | 183.4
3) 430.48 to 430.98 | 195.1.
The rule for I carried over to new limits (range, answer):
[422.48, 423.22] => 173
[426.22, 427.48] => 184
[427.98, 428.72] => 179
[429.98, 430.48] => 183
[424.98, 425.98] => 180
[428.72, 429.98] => 183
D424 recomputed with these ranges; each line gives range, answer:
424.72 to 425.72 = 197.9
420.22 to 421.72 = 187.7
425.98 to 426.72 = 189.6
